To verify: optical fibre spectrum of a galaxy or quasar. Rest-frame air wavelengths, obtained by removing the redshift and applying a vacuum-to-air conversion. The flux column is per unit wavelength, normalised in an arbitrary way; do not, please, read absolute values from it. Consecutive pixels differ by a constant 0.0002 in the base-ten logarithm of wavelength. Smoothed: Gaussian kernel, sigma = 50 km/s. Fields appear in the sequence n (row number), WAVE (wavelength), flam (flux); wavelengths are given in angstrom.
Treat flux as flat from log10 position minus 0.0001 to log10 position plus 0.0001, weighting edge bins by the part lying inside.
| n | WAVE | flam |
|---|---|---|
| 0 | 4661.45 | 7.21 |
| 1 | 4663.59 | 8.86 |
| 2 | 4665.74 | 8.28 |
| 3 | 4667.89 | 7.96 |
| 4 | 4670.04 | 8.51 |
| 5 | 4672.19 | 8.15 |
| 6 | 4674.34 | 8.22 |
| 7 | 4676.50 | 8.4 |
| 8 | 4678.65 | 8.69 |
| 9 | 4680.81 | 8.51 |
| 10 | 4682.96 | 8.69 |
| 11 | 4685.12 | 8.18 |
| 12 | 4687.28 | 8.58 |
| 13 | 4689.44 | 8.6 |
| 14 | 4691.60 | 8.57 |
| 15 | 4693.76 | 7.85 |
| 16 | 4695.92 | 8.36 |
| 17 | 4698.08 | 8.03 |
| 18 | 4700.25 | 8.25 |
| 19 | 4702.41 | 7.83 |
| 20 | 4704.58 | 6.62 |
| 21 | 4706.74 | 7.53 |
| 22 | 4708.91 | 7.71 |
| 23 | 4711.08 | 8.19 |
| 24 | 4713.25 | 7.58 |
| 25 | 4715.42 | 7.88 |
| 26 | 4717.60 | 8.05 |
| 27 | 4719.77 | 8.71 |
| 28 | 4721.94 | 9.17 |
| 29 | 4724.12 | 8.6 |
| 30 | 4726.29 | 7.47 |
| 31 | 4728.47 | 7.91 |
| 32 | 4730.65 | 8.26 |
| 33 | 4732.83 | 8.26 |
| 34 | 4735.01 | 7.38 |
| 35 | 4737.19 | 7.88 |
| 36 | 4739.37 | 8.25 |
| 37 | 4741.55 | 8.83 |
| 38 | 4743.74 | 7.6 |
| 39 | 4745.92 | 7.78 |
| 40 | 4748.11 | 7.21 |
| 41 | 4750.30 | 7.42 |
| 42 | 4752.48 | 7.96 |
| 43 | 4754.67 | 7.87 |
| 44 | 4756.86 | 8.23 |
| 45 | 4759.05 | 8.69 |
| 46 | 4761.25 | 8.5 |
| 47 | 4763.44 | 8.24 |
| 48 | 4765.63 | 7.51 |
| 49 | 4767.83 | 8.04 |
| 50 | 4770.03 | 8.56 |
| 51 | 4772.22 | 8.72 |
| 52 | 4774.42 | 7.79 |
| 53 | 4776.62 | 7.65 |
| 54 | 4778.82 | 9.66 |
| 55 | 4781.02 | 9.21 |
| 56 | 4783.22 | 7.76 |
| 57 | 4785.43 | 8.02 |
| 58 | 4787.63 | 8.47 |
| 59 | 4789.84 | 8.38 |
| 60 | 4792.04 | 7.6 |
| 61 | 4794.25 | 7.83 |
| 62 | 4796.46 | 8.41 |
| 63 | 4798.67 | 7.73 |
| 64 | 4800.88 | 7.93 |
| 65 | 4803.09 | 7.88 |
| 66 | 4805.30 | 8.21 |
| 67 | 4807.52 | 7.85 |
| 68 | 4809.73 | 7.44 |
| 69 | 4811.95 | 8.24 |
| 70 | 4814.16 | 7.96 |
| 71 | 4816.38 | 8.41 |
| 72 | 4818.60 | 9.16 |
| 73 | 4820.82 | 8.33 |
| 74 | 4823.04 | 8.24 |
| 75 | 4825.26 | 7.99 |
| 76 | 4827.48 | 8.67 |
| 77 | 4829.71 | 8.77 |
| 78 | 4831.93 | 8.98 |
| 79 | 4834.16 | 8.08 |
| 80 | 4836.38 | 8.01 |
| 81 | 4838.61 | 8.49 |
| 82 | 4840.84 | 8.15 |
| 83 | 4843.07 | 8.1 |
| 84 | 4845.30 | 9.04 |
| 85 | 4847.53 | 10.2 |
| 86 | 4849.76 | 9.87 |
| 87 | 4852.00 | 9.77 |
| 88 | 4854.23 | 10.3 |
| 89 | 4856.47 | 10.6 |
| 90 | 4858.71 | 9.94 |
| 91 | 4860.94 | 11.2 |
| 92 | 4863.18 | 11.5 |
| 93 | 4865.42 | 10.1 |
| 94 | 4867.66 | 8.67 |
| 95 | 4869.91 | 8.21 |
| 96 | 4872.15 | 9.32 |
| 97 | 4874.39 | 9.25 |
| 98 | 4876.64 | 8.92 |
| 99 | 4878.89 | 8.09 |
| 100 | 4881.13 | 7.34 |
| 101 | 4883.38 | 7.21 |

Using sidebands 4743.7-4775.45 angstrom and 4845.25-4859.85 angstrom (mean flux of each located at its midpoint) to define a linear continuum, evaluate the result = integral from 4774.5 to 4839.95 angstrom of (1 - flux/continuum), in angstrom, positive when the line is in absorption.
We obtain 5.7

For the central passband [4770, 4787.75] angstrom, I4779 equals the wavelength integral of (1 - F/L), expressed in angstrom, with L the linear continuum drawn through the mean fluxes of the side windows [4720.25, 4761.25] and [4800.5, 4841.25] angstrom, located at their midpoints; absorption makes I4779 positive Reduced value -0.56 angstrom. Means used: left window 8.06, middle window 8.42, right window 8.26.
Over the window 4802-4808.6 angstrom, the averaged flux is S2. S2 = 7.98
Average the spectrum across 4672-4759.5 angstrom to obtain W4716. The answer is 8.09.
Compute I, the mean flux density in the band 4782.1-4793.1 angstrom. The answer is 8.05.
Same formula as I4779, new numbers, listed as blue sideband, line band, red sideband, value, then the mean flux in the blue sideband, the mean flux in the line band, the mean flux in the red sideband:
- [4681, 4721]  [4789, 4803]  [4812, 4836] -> 0.7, 8.08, 7.97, 8.44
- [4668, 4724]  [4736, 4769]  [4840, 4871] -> 2.8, 8.2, 8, 9.7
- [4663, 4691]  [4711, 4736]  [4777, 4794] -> 0.8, 8.43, 8.12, 8.38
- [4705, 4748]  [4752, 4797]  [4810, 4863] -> 1.1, 8.01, 8.24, 9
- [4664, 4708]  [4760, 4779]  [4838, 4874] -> 1.4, 8.2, 8.23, 9.6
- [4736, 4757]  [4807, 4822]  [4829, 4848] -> 0.4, 7.89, 8.21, 8.59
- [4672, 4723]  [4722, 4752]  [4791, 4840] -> 0.8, 8.18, 7.96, 8.19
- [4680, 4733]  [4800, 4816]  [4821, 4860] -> 1.5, 8.13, 7.95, 9.01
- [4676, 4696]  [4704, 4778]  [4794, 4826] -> 2.5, 8.45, 8.02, 8.12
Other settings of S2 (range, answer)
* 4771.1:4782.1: 8.61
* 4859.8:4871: 9.94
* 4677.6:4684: 8.63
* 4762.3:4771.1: 8.09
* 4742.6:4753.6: 7.6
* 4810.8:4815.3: 8.1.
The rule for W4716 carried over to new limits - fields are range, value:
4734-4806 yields 8.1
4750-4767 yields 8.08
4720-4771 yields 8.08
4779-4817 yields 8.11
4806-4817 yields 7.97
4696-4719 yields 7.81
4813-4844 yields 8.38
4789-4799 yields 8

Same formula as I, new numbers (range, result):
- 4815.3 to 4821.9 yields 8.63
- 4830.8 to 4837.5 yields 8.36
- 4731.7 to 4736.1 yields 7.82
